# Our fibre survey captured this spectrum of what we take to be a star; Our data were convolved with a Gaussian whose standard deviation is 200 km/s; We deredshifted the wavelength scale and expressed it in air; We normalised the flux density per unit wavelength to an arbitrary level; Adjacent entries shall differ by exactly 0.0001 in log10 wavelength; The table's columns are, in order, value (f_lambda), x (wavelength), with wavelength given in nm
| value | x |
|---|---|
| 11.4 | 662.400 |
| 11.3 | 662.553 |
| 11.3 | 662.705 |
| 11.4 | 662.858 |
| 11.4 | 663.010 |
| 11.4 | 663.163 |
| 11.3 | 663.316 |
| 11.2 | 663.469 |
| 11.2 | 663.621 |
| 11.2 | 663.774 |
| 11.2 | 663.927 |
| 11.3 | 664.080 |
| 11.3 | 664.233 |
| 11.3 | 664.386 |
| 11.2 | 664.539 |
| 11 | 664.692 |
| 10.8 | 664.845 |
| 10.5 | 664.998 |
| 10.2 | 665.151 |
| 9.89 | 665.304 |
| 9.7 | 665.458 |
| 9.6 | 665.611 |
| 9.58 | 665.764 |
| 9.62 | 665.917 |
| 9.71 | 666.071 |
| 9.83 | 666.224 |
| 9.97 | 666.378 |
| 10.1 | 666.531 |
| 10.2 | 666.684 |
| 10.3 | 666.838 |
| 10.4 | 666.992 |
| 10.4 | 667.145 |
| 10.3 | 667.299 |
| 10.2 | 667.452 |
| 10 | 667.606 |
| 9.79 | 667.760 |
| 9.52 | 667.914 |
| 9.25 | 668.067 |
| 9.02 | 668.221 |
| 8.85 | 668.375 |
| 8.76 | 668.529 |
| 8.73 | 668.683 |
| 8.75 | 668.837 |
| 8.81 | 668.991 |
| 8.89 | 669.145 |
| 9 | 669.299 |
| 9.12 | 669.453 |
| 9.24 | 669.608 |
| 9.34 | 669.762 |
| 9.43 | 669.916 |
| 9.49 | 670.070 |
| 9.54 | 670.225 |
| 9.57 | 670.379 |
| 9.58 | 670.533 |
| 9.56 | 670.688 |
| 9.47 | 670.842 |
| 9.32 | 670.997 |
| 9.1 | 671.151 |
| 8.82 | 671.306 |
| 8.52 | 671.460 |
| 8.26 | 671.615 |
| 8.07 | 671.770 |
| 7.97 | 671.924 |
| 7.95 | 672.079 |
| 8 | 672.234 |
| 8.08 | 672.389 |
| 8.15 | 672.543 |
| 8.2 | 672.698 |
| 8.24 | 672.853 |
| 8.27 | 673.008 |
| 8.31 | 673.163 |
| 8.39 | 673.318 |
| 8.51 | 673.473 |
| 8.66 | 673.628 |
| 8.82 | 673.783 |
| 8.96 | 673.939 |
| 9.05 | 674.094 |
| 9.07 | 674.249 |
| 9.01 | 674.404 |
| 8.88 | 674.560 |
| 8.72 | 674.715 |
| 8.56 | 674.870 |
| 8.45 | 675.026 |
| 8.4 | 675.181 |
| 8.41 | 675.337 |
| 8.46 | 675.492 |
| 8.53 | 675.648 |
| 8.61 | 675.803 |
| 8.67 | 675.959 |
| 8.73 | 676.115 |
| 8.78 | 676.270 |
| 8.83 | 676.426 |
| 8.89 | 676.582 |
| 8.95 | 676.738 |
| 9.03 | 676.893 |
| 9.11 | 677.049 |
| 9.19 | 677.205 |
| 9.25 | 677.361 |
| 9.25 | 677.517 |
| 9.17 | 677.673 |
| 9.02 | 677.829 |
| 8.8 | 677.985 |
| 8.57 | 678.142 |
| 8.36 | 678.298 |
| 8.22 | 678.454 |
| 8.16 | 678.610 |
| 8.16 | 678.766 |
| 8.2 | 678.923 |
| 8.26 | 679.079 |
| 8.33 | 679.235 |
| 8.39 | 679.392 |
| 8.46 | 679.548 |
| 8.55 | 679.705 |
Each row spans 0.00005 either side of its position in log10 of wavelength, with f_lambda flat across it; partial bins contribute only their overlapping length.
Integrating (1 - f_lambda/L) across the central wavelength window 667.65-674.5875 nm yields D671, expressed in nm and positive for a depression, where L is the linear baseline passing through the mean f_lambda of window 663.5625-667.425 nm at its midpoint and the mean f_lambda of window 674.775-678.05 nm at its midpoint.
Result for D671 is 0.53 nm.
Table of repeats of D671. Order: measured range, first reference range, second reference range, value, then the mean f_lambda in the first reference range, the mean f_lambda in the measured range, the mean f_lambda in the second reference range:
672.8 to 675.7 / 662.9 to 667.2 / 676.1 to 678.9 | 0.20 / 10.6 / 8.62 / 8.79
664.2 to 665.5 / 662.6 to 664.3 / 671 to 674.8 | 0.03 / 11.3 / 10.7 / 8.52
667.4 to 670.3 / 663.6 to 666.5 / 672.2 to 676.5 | 0.13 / 10.5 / 9.24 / 8.57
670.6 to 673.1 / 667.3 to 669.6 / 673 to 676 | 0.11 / 9.23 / 8.5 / 8.64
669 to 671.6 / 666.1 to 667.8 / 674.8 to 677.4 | 0.11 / 10.1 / 9.21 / 8.75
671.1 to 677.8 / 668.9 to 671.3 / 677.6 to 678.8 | 0.19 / 9.28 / 8.64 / 8.57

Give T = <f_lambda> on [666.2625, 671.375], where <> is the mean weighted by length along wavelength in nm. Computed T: 9.48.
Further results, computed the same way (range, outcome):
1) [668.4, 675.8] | 8.75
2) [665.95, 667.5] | 10.1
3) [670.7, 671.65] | 8.99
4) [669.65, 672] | 9.07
